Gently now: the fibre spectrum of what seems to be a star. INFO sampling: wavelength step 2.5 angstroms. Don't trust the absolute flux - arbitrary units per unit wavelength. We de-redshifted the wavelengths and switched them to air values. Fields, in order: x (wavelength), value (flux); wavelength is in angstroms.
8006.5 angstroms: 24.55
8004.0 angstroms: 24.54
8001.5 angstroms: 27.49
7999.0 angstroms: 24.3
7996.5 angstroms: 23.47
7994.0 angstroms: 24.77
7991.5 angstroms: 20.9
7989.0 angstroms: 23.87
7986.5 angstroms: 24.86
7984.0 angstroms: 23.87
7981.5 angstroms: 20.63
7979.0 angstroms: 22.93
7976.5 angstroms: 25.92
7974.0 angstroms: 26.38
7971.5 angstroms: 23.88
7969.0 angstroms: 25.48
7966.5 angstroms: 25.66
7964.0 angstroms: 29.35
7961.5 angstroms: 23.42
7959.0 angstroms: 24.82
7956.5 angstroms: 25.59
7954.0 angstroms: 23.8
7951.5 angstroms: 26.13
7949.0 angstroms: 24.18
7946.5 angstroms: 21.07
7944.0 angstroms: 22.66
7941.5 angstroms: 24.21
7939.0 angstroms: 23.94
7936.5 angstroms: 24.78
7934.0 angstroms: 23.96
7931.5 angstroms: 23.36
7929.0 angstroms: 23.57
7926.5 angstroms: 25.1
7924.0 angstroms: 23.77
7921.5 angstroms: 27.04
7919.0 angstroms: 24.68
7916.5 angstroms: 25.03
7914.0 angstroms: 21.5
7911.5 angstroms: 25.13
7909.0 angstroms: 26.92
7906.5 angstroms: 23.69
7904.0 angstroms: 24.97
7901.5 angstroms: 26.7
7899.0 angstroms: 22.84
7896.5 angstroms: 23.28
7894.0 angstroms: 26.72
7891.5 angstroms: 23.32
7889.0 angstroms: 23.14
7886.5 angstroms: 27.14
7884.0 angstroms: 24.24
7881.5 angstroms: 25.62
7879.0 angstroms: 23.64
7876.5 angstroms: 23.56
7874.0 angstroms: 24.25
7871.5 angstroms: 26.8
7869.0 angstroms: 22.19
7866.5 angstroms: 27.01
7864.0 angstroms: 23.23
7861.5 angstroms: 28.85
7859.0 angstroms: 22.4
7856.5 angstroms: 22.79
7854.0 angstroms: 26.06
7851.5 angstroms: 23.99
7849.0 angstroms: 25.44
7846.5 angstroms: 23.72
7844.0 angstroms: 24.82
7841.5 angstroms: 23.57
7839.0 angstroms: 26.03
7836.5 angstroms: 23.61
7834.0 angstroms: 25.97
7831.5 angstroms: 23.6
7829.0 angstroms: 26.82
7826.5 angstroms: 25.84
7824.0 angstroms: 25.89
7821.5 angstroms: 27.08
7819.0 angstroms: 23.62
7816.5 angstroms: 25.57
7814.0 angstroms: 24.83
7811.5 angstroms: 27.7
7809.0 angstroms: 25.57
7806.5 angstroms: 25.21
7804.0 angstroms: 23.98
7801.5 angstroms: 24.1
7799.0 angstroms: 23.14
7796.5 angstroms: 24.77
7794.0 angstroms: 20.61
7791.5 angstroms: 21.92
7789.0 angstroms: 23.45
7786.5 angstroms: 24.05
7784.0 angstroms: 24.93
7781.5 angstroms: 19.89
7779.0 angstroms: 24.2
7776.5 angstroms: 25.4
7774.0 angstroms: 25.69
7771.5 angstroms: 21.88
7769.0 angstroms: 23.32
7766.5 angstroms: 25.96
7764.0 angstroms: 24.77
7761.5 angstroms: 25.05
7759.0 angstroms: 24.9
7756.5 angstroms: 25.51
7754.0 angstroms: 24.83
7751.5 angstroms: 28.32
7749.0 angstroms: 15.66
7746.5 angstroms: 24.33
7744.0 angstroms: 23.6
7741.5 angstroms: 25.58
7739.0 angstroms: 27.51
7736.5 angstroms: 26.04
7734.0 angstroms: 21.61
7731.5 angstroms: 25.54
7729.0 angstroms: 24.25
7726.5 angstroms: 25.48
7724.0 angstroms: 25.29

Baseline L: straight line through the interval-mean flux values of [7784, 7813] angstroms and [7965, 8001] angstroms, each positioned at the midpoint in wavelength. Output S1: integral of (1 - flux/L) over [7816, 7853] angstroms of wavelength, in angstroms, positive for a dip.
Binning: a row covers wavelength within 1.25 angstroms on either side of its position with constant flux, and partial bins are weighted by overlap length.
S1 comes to -1.4 angstroms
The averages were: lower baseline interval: 24.1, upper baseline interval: 24.2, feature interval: 25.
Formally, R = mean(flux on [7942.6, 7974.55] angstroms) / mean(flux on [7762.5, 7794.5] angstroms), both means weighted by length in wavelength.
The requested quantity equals 1.0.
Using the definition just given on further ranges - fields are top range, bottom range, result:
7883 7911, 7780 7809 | 1.06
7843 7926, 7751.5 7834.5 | 1.00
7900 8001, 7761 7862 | 1.00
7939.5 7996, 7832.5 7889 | 0.98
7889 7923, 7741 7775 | 1.02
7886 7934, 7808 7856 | 0.97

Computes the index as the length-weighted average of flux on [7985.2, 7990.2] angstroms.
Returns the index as 24.4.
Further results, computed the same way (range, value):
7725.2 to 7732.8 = 25.1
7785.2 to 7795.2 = 22.5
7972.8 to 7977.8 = 26.1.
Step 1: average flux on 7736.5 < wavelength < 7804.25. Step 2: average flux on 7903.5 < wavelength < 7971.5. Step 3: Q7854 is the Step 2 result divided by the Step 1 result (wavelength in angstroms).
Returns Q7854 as 1.02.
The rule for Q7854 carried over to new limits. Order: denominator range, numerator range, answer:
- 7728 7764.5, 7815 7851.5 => 1.02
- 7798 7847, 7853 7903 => 0.98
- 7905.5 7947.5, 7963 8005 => 1.02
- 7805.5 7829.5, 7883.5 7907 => 0.96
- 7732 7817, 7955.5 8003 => 1.02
